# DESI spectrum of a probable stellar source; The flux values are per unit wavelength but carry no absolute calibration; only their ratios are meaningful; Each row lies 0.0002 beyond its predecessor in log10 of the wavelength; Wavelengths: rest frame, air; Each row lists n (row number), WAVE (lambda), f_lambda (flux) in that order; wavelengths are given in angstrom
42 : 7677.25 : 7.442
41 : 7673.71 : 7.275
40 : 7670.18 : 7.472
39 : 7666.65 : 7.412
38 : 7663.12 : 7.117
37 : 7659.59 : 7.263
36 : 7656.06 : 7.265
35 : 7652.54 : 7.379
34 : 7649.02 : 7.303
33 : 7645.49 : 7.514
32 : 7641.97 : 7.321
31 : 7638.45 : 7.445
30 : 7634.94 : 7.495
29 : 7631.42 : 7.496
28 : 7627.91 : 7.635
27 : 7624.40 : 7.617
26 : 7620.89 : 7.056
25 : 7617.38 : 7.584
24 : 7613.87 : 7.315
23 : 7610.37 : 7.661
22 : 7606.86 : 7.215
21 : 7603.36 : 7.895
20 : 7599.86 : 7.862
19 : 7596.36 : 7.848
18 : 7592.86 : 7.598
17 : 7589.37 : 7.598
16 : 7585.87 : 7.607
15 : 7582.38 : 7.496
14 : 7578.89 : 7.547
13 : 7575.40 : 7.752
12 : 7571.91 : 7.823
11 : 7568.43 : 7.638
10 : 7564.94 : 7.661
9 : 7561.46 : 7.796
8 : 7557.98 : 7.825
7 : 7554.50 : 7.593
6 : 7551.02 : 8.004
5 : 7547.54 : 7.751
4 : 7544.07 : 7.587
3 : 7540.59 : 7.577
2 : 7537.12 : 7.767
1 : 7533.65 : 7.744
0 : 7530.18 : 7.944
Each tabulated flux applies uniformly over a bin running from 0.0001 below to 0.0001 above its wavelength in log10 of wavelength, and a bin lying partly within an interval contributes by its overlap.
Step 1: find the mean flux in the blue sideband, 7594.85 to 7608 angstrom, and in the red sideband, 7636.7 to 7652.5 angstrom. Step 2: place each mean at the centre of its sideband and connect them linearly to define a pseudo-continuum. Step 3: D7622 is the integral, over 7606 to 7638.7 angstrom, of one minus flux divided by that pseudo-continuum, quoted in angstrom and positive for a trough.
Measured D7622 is 0.4 angstrom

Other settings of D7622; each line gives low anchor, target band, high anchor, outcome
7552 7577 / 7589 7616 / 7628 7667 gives -0.19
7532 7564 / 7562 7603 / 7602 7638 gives -0.36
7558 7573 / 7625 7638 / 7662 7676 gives -0.10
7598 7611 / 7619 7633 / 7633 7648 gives 0.13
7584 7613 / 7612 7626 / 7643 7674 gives 0.28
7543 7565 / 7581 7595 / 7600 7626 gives 0.05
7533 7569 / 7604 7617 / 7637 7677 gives 0.09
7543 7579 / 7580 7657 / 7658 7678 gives 0.03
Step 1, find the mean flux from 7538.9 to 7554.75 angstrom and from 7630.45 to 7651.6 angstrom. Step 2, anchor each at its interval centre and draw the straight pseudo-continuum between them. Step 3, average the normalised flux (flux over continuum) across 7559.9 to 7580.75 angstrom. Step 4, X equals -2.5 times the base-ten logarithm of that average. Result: -0.01 mag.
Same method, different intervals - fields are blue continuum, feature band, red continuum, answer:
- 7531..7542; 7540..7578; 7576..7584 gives -0.013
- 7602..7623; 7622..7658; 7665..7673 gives 0.000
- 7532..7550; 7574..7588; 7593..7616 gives 0.008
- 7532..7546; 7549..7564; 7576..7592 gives -0.023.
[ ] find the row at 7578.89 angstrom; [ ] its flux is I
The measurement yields 7.547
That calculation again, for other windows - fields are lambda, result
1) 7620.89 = 7.056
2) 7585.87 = 7.607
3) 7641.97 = 7.321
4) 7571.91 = 7.823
